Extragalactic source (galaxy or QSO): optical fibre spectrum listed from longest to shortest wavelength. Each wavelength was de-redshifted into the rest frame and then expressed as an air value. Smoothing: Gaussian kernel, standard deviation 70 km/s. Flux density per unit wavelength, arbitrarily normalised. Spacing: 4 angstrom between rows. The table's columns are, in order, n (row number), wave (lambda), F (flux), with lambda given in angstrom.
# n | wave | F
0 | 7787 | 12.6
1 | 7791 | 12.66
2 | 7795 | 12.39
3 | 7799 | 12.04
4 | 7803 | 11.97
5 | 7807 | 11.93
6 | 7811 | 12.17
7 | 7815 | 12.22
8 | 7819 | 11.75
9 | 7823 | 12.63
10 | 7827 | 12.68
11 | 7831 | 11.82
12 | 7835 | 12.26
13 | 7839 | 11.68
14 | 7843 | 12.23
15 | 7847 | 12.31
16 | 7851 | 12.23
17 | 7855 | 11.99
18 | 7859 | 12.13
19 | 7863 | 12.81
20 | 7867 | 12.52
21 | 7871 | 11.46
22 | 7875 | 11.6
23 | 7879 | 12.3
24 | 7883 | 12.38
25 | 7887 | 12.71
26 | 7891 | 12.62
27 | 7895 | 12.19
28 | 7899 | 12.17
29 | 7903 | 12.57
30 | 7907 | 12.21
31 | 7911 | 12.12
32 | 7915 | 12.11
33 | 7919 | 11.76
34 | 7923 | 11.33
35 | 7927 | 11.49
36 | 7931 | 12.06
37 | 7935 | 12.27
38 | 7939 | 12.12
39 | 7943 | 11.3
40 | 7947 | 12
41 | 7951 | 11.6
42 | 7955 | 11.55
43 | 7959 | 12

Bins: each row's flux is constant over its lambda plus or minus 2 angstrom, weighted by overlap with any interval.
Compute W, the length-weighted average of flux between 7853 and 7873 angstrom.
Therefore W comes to 12.2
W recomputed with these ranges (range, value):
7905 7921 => 12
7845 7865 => 12.3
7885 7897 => 12.5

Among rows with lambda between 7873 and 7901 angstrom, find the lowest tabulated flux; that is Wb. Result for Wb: 11.6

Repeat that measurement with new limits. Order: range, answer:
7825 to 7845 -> 11.68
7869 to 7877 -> 11.46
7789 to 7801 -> 12.04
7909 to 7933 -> 11.33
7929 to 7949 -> 11.3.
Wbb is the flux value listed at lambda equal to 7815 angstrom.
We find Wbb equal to 12.22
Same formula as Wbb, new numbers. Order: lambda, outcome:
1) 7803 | 11.97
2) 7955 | 11.55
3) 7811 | 12.17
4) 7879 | 12.3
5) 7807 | 11.93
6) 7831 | 11.82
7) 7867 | 12.52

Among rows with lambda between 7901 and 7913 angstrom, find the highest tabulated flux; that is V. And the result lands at 12.57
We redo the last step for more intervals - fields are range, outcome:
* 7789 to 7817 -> 12.66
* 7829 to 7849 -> 12.31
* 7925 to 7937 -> 12.27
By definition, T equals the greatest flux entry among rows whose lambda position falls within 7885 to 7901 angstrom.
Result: 12.71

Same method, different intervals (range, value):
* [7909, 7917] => 12.12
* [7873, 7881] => 12.3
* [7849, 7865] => 12.81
